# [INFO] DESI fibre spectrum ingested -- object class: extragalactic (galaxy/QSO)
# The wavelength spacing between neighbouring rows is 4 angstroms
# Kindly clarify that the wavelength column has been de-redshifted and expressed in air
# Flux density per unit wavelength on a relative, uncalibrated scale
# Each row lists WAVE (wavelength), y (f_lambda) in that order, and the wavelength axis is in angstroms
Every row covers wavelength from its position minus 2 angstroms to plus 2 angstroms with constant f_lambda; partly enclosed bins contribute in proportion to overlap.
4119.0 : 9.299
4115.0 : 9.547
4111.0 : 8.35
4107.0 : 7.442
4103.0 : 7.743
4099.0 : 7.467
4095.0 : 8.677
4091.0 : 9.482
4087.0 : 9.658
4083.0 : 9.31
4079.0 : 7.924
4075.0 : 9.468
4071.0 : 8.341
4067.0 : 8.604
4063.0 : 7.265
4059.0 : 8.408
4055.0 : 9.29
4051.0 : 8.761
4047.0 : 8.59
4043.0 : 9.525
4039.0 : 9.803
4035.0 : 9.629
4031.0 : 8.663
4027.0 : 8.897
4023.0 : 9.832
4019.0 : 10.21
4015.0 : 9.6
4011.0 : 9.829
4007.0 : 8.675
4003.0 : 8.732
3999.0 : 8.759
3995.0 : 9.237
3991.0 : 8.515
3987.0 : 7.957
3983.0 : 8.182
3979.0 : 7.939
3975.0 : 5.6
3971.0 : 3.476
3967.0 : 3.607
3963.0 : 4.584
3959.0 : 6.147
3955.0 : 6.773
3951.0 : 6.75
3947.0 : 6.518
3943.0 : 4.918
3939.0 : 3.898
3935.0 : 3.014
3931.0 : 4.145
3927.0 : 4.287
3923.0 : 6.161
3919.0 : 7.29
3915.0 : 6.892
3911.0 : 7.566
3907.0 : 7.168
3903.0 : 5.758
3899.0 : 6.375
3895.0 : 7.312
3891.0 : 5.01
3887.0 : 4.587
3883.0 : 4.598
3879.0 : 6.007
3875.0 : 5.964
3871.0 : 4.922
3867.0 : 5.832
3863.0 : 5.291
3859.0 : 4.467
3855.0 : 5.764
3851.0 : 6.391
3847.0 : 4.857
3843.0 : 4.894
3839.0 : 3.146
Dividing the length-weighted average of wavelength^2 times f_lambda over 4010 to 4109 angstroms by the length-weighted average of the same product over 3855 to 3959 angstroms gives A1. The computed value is 1.7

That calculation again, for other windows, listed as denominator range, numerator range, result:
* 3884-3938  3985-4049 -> 1.68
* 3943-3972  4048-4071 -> 1.64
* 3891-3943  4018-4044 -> 1.75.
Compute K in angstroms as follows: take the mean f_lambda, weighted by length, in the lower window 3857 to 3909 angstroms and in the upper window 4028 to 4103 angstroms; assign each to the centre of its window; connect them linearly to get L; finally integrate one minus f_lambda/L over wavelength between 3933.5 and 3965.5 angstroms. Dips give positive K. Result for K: 6.9 angstroms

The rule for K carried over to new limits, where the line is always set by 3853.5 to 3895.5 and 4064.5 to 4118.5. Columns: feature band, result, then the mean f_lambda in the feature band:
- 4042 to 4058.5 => -2.0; 8.95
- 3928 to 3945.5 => 6.2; 4.08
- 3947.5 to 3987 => 4.3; 6.02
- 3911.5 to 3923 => -1.9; 6.99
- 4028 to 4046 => -3.5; 9.33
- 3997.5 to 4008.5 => -2.2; 8.72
